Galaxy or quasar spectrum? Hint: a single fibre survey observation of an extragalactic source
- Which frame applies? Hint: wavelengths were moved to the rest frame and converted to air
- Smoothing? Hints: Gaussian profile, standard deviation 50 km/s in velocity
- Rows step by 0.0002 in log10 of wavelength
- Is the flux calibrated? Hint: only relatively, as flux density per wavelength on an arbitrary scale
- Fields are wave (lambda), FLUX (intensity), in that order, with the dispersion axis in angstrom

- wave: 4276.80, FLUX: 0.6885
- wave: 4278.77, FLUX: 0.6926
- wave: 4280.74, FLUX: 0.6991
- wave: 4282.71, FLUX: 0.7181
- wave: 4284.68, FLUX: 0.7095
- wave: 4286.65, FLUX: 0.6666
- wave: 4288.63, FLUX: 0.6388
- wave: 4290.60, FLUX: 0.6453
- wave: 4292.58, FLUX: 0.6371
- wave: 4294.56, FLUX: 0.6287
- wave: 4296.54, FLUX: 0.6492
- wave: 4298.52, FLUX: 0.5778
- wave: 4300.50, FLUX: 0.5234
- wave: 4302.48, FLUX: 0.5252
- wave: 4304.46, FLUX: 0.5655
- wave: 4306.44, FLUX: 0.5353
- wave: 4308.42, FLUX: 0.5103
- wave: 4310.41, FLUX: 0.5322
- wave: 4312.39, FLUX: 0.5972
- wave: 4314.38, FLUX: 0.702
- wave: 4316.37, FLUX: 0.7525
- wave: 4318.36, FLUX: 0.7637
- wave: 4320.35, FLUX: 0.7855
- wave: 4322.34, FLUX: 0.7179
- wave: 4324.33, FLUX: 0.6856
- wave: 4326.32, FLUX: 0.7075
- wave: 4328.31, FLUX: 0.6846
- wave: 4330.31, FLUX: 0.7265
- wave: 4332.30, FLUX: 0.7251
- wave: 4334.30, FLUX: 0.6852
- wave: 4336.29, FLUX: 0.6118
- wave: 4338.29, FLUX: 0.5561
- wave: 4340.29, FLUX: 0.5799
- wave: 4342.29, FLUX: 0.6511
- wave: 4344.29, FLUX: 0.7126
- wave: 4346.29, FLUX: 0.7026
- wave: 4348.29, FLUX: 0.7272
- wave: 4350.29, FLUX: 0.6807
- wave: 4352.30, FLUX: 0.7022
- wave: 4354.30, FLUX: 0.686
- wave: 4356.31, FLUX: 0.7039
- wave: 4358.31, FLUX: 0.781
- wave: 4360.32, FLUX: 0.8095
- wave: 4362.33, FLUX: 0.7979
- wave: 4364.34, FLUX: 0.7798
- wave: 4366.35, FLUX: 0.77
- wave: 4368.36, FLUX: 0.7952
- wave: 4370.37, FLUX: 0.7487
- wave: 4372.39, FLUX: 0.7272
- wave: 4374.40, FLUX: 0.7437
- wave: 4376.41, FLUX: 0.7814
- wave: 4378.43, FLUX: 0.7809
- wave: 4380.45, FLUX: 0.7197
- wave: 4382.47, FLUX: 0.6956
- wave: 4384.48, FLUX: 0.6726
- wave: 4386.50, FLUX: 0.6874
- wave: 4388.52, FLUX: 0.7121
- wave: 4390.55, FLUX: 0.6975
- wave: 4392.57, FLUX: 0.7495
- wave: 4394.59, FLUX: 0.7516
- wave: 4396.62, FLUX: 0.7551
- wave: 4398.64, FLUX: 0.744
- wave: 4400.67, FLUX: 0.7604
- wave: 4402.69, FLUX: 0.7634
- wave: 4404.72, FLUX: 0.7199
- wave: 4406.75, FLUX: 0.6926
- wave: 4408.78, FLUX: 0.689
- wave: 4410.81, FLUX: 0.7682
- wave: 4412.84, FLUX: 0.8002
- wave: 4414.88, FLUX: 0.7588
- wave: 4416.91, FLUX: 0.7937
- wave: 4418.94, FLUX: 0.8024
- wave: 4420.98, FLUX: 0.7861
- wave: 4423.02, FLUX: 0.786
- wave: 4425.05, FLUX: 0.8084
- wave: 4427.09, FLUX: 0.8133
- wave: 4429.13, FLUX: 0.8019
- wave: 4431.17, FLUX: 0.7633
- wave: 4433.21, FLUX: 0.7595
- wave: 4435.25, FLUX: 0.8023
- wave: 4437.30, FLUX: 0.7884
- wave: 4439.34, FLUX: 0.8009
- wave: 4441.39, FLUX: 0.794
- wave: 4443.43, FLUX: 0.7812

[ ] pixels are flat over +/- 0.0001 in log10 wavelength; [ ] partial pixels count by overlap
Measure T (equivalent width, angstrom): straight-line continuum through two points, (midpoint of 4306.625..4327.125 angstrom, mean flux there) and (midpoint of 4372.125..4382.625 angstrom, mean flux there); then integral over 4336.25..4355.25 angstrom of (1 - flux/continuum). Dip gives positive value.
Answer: 1.2 angstrom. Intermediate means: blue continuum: 0.67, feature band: 0.663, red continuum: 0.746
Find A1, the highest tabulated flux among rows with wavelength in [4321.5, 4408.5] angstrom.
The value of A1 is 0.8095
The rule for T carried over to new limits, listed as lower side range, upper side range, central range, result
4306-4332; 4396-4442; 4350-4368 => -0.9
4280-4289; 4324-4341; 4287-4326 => 2.6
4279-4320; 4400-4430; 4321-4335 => -0.9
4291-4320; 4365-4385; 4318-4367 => -1.8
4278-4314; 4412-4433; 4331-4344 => 0.6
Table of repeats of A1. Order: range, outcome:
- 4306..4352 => 0.7855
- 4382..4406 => 0.7634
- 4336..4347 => 0.7126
